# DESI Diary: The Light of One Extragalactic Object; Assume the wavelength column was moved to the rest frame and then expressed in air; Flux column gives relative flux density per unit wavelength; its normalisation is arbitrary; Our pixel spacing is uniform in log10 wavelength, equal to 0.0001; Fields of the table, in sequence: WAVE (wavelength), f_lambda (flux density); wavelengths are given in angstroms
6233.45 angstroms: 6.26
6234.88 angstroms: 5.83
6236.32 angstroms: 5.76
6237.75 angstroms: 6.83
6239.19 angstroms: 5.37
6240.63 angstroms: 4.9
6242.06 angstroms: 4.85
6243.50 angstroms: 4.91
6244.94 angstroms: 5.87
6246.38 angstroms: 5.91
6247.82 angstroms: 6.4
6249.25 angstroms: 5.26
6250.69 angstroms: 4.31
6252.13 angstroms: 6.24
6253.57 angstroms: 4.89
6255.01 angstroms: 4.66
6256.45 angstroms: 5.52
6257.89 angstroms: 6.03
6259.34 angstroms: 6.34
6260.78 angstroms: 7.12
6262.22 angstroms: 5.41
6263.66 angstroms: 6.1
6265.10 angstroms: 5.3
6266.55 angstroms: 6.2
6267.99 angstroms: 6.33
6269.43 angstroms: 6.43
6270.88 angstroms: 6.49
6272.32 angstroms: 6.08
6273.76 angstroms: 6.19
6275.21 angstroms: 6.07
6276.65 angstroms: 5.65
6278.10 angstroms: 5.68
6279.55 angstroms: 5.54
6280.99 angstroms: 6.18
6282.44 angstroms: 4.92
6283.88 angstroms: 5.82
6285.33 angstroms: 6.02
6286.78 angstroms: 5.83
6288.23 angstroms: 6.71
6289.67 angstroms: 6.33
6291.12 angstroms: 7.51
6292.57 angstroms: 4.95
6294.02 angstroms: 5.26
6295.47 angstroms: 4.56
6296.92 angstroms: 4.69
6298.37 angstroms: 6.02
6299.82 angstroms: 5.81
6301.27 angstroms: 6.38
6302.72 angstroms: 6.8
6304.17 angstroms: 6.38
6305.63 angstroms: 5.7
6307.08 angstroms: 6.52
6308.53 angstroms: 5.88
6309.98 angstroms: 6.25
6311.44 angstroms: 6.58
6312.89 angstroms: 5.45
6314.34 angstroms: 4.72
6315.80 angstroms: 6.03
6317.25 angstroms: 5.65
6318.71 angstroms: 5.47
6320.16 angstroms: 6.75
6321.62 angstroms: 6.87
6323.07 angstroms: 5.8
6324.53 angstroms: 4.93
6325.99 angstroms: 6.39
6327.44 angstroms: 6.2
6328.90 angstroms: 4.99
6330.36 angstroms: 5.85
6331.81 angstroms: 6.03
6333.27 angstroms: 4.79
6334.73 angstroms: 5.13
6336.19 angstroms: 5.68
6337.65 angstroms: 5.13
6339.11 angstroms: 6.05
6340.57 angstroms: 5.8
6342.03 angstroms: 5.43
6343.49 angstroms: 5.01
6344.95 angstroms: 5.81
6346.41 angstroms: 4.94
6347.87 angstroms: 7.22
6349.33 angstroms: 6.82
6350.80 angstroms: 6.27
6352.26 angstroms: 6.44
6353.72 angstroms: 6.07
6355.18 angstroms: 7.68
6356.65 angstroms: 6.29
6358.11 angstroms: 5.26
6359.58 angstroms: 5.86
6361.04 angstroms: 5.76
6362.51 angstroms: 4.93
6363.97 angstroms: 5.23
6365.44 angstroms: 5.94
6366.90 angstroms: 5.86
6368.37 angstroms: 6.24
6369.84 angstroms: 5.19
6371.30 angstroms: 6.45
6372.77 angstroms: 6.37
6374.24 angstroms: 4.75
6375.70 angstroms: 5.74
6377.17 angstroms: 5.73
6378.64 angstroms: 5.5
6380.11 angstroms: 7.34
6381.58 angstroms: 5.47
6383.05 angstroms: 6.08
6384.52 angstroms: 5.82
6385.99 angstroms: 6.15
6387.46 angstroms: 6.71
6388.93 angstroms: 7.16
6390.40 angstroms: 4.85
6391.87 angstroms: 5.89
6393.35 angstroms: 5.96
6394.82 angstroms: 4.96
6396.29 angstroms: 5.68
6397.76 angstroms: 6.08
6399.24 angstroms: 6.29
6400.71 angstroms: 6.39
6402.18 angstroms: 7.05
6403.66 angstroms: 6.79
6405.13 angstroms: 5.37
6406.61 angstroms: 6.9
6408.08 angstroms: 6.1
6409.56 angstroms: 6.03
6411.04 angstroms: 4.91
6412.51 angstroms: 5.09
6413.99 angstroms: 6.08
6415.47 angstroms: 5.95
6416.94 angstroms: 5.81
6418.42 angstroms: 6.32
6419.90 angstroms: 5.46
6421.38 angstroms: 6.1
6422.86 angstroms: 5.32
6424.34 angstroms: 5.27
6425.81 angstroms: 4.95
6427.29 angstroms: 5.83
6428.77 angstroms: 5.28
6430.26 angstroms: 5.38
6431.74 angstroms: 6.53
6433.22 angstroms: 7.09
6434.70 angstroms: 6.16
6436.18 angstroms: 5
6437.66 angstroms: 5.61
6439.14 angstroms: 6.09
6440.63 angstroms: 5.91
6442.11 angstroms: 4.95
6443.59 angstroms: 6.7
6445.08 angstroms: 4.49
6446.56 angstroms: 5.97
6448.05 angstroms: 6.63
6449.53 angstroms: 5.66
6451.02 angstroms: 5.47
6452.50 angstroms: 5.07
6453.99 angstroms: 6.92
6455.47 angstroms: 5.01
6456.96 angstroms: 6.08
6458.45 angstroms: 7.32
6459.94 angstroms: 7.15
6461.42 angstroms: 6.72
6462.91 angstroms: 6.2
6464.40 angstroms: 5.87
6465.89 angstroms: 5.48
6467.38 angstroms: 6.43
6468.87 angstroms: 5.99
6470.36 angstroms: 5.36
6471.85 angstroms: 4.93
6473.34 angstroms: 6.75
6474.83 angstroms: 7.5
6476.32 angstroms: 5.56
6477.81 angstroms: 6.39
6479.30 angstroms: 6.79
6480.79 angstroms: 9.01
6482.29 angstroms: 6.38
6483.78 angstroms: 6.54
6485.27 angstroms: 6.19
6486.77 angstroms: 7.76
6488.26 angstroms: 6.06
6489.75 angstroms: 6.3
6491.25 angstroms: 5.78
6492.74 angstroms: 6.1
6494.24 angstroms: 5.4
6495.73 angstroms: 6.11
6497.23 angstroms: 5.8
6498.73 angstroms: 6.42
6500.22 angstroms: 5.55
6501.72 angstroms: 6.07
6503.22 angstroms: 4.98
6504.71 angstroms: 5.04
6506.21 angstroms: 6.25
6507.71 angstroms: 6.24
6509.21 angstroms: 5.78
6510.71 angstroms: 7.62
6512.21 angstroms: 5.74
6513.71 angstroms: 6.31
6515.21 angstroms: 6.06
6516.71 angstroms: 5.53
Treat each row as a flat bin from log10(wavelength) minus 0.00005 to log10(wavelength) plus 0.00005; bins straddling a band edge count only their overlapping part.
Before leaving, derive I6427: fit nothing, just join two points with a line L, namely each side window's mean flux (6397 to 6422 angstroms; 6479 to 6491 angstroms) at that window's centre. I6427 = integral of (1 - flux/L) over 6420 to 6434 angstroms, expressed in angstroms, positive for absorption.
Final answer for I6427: 1.1 angstroms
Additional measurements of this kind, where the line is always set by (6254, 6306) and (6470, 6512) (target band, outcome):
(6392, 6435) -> 1.55 angstroms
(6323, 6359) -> 0.99 angstroms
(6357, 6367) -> 0.80 angstroms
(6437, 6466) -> 0.95 angstroms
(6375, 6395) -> 0.30 angstroms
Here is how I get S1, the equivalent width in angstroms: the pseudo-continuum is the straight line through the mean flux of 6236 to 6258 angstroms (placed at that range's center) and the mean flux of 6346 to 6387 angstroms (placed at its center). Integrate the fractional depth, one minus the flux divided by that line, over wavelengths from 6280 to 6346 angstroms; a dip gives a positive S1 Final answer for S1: -0.50 angstroms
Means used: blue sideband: 5.46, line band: 5.8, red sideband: 5.99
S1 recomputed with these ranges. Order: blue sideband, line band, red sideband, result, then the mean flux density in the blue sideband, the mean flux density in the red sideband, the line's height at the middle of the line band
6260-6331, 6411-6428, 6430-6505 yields 1.23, 5.93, 6.1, 6.06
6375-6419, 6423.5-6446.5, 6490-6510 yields 0.96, 6.01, 5.82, 5.94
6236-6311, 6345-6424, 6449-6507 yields 0.58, 5.83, 6.17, 6.01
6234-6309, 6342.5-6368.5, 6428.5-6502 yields -0.06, 5.82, 6.12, 5.95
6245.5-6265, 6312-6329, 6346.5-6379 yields 0.15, 5.7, 5.97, 5.86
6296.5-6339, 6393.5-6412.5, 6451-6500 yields 0.20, 5.83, 6.27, 6.07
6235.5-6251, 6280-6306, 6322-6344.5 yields -1.55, 5.52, 5.57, 5.55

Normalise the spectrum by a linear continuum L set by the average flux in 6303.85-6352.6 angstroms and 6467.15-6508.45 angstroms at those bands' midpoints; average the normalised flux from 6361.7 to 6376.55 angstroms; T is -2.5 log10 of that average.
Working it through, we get 0.05 mag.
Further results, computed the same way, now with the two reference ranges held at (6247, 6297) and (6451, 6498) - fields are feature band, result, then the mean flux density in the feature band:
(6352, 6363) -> -0.006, 6.04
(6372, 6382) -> 0.036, 5.86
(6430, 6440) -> 0.031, 6.01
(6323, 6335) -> 0.071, 5.57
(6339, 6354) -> 0.000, 5.98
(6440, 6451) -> 0.086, 5.74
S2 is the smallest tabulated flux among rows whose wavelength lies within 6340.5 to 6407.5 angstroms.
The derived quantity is 4.75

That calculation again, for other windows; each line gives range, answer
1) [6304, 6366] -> 4.72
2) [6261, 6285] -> 4.92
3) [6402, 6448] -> 4.49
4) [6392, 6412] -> 4.91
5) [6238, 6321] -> 4.31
